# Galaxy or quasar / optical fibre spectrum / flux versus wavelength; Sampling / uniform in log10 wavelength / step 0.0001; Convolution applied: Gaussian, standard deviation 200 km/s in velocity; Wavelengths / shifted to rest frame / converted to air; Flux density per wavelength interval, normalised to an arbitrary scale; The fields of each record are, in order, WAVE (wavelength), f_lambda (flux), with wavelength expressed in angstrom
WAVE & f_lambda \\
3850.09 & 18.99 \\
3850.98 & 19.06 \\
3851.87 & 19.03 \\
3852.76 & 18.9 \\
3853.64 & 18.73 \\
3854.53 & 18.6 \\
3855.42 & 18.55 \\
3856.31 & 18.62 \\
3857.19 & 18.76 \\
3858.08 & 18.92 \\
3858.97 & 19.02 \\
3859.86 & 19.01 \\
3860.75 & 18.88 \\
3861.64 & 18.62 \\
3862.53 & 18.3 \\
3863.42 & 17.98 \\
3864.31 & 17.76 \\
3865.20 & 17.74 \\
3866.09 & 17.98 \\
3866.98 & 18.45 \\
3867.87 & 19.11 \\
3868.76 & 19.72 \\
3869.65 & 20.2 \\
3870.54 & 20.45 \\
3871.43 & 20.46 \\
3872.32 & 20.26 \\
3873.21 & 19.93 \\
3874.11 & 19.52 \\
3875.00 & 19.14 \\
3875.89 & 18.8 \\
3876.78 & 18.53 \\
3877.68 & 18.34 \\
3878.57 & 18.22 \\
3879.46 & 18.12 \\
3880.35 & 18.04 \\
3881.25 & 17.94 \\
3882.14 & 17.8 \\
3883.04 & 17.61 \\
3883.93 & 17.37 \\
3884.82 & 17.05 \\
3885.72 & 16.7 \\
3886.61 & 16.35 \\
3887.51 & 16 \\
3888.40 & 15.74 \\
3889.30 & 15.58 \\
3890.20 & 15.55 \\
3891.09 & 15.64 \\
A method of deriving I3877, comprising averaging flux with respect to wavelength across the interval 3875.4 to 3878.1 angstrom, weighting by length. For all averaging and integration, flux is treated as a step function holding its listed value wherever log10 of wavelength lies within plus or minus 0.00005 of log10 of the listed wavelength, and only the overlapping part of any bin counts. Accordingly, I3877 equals 18.6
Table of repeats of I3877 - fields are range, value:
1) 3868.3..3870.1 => 20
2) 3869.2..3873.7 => 20.2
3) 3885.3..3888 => 16.4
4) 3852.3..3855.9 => 18.7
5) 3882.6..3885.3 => 17.4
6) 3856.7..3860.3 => 18.9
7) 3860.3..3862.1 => 18.7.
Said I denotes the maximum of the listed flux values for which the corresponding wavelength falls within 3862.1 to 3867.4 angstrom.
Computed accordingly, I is 18.45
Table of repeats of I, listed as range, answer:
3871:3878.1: 20.46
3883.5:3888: 17.37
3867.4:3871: 20.45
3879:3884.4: 18.12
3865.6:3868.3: 19.11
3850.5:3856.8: 19.06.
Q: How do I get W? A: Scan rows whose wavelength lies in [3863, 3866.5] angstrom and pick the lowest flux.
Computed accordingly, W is 17.74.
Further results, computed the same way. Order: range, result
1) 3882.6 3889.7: 15.58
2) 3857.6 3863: 18.3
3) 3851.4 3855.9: 18.55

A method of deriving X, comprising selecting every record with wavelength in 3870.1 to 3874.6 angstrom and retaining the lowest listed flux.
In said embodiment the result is 19.52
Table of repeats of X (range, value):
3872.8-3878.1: 18.34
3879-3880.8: 18.04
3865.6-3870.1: 17.98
